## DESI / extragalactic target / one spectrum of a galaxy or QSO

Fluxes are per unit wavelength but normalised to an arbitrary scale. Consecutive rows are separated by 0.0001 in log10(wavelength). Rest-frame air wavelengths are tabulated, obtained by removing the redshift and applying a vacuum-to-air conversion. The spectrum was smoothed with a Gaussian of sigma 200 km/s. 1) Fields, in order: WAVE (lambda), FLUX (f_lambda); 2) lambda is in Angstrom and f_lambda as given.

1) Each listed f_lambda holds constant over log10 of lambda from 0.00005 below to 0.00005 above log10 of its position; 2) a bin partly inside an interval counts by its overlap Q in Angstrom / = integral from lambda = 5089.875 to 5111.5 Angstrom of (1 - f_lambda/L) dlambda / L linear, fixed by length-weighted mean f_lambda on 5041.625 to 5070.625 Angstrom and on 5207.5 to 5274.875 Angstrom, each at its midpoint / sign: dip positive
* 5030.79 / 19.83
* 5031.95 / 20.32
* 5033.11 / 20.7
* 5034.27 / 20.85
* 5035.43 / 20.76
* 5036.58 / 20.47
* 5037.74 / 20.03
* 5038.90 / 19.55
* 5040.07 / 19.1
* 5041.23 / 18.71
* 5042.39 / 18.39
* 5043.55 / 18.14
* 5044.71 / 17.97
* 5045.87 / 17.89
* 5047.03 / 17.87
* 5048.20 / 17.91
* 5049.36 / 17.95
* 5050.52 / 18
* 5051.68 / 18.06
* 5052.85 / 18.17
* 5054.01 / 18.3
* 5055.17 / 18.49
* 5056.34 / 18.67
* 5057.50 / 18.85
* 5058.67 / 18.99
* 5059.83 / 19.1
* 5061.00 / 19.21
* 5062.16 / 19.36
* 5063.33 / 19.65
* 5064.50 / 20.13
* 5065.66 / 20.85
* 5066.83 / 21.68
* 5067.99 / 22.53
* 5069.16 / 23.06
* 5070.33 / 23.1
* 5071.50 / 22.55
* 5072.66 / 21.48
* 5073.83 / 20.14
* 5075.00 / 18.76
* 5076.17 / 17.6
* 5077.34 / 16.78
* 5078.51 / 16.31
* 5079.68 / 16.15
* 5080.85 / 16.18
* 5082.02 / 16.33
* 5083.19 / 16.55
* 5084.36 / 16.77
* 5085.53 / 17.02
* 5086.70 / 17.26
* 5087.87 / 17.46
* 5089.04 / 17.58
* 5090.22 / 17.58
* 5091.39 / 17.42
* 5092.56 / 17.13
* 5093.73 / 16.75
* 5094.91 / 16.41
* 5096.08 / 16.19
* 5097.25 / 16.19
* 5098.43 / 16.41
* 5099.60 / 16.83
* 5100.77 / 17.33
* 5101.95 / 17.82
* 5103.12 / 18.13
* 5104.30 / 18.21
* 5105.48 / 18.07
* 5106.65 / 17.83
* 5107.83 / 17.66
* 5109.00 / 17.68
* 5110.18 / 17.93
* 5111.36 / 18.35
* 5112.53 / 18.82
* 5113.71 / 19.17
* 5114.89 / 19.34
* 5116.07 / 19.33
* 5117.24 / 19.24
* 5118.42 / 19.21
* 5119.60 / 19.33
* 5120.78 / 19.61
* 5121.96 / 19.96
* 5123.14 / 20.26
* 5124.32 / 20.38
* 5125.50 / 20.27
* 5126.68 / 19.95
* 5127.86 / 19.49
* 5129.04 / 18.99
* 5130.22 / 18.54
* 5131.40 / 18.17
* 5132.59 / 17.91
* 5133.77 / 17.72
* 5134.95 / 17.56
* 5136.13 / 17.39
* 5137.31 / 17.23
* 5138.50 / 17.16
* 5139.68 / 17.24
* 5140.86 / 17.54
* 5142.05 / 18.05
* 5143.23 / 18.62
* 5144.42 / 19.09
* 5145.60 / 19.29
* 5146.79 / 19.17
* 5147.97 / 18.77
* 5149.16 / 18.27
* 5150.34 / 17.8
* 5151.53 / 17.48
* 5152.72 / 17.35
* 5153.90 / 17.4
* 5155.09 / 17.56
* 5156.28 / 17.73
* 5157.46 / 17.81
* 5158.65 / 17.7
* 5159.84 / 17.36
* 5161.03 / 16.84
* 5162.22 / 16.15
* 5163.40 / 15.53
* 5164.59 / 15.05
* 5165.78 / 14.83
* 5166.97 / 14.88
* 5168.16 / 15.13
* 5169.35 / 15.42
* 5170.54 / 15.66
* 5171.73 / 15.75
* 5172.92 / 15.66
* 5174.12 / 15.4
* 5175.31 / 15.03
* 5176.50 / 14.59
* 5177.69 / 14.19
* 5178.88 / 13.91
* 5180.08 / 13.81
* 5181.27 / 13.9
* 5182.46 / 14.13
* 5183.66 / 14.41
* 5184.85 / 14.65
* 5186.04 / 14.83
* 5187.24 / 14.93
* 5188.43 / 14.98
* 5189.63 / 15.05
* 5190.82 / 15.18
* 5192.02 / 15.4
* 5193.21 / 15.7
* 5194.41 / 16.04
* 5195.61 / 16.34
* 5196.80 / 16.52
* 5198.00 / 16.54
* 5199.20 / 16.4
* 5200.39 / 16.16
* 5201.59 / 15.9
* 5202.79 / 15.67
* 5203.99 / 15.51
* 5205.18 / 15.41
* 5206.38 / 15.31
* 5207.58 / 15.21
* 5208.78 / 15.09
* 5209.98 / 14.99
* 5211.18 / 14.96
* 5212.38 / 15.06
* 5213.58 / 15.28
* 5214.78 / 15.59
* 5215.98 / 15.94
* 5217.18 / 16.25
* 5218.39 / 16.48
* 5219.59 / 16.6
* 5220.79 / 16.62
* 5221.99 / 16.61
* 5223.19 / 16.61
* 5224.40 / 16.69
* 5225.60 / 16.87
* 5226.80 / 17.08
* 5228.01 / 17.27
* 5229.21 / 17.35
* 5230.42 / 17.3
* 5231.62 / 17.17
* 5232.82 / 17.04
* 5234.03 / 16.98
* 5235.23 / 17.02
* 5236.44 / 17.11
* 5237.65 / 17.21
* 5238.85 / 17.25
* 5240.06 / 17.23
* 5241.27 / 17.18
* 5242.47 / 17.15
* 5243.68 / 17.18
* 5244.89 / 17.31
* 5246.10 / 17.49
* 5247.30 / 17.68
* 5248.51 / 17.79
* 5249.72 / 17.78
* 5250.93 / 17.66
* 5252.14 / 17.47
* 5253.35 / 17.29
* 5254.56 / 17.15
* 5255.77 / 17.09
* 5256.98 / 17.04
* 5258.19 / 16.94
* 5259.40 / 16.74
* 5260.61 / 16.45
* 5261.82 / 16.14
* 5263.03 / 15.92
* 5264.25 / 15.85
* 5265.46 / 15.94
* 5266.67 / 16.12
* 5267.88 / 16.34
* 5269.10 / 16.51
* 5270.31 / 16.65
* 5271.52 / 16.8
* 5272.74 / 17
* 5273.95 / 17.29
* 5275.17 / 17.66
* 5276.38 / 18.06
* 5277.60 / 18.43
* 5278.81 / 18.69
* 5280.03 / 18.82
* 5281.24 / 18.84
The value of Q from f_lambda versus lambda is 1.5 Angstrom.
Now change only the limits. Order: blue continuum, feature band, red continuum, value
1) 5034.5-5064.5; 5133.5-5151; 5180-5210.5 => -1.5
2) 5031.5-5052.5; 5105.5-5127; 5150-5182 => -2.4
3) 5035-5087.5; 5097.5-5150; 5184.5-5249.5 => -1.8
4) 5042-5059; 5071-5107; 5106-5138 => 2.0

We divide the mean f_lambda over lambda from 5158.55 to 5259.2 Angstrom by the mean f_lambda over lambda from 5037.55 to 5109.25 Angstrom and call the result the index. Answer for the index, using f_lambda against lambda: 0.88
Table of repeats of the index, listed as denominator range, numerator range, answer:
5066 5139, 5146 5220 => 0.86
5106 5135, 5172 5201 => 0.80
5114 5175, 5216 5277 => 0.95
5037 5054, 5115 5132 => 1.06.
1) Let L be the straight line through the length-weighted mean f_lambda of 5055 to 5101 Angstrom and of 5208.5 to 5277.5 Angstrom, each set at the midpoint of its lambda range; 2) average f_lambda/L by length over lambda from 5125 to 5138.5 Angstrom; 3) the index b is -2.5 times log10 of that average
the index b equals -0.03 mag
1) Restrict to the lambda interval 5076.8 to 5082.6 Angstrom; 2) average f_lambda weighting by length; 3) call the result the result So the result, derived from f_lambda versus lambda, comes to 16.3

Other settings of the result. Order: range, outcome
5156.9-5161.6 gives 17.4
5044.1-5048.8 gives 17.9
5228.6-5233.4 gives 17.2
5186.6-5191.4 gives 15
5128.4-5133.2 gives 18.4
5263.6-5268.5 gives 16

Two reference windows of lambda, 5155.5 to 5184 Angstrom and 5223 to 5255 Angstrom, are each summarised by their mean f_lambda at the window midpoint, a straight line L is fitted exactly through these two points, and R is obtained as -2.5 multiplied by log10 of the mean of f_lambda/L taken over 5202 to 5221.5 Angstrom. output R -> 0.06 mag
